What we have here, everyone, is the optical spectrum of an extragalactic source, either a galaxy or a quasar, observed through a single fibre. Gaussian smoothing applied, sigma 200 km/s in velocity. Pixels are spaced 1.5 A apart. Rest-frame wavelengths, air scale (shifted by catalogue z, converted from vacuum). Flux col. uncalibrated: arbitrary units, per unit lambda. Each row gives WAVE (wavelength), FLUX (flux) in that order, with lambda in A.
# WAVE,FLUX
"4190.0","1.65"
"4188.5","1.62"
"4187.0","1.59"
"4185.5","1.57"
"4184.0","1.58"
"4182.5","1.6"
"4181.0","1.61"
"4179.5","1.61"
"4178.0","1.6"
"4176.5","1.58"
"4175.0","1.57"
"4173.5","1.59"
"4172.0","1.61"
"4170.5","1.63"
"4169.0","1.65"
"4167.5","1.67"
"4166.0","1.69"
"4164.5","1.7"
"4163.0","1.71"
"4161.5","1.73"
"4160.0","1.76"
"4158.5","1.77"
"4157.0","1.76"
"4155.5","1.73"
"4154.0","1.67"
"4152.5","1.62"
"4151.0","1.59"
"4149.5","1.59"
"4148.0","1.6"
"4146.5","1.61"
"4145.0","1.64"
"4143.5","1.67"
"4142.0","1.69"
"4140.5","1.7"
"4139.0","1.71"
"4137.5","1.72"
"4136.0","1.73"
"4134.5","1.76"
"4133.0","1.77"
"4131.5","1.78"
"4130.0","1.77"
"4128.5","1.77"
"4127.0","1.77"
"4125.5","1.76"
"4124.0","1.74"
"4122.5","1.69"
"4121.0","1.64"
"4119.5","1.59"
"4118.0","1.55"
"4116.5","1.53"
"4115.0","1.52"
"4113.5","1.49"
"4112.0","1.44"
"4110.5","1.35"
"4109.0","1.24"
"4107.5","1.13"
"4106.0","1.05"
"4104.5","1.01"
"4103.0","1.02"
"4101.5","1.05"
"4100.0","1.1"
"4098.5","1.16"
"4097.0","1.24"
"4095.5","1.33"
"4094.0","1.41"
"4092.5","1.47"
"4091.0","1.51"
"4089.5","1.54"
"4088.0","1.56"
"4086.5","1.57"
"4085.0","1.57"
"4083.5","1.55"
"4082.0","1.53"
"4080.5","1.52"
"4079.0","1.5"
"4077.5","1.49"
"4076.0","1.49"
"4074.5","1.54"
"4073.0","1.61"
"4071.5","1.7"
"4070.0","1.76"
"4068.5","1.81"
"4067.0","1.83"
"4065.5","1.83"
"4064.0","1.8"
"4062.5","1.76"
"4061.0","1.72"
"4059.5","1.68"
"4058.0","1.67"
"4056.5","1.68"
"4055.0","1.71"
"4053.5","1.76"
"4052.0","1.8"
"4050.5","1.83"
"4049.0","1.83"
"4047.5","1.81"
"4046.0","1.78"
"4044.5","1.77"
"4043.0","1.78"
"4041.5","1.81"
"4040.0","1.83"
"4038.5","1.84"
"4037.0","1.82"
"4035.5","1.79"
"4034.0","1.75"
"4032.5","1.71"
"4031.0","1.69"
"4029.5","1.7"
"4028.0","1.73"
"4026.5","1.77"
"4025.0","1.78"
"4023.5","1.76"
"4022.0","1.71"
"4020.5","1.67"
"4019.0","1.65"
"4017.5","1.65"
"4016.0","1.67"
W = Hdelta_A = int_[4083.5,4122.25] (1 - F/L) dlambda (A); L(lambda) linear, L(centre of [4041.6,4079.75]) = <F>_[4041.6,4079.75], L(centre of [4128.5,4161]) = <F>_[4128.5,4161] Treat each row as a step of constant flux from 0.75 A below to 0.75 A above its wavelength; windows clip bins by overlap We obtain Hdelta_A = 7.7 A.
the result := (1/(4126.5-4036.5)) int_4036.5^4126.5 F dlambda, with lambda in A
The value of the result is 1.57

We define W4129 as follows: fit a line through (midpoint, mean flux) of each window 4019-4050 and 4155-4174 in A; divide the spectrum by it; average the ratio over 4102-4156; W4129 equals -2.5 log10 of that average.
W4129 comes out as 0.09 mag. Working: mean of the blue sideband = 1.76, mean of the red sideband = 1.69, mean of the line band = 1.57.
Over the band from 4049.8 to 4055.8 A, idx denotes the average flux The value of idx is 1.77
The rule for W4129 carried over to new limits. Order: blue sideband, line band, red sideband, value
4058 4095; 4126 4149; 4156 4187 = -0.049 mag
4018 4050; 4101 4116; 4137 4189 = 0.342 mag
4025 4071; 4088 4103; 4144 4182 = 0.296 mag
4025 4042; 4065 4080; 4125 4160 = 0.060 mag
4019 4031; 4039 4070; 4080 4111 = -0.142 mag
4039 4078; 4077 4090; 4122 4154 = 0.124 mag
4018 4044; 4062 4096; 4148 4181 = 0.080 mag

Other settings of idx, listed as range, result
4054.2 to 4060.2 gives 1.69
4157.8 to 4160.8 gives 1.76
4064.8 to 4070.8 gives 1.81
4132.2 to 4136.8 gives 1.75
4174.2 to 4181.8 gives 1.59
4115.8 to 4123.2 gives 1.6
